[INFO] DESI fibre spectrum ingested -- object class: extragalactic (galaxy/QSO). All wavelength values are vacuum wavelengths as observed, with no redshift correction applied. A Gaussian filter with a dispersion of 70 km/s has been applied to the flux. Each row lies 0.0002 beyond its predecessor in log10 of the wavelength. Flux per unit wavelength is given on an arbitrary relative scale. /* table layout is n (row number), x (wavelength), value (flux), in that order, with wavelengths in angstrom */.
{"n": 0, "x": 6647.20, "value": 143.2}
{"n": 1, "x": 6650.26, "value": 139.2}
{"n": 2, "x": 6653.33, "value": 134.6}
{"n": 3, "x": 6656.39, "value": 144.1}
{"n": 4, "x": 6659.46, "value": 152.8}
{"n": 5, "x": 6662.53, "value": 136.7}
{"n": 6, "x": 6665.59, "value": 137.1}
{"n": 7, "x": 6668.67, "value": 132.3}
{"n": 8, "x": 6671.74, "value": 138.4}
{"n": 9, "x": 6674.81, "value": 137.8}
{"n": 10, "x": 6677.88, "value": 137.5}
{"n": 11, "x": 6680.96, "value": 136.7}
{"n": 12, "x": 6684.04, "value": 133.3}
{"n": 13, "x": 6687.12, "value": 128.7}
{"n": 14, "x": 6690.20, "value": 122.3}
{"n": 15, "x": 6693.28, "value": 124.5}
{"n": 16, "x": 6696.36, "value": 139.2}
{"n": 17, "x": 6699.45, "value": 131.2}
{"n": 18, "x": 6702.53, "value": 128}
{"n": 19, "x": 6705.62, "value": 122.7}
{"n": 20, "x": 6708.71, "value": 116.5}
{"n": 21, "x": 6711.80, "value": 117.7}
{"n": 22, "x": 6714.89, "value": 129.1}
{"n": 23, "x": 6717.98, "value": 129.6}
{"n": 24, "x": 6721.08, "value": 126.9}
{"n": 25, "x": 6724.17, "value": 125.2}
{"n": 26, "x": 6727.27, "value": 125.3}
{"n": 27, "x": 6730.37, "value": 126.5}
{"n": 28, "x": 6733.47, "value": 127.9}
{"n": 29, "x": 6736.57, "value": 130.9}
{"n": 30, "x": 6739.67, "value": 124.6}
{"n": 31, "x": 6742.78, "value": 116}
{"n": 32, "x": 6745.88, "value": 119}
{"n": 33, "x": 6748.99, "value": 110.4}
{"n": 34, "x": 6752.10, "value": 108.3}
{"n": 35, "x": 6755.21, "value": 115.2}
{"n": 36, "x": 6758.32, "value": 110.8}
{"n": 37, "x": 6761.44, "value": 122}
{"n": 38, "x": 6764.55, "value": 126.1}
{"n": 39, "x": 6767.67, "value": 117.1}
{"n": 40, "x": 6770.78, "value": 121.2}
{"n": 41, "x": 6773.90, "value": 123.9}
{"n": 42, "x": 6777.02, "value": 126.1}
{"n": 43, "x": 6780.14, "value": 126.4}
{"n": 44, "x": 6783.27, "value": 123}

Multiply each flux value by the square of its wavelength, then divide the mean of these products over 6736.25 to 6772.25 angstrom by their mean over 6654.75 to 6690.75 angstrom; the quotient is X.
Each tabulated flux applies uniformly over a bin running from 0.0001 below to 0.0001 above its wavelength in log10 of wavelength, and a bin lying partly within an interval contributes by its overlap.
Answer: 0.9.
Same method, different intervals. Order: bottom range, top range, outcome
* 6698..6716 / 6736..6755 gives 0.96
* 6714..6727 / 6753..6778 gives 0.95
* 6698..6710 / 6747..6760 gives 0.91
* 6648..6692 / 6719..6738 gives 0.95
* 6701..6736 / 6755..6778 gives 0.98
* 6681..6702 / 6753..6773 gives 0.93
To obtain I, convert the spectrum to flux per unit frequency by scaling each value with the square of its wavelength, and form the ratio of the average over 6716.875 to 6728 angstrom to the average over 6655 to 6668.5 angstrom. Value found 0.91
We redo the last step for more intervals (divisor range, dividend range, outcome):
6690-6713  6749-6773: 0.95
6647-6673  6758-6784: 0.91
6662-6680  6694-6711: 0.94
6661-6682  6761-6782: 0.93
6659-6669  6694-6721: 0.92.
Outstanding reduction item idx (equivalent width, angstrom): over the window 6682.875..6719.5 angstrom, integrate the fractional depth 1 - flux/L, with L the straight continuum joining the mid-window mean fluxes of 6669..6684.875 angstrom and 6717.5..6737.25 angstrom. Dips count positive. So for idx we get 1.5 angstrom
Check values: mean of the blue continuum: 137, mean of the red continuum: 127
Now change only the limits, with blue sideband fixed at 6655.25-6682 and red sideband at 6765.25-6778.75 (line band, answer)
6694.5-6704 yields 0.1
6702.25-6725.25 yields 1.3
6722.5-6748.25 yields 0.9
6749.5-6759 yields 1.1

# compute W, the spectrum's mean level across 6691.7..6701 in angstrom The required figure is 132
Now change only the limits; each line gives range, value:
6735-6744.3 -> 124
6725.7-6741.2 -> 127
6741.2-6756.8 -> 114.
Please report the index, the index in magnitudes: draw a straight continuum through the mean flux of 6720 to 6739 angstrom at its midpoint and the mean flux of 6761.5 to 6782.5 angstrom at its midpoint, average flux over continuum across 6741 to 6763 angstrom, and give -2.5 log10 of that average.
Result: 0.09 mag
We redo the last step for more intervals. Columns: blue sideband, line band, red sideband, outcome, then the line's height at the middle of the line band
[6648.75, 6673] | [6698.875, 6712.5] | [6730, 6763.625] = 0.05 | 129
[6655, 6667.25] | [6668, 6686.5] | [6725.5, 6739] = 0.03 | 139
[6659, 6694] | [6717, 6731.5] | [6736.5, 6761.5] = -0.03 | 123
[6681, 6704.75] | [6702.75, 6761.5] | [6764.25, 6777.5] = 0.04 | 126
